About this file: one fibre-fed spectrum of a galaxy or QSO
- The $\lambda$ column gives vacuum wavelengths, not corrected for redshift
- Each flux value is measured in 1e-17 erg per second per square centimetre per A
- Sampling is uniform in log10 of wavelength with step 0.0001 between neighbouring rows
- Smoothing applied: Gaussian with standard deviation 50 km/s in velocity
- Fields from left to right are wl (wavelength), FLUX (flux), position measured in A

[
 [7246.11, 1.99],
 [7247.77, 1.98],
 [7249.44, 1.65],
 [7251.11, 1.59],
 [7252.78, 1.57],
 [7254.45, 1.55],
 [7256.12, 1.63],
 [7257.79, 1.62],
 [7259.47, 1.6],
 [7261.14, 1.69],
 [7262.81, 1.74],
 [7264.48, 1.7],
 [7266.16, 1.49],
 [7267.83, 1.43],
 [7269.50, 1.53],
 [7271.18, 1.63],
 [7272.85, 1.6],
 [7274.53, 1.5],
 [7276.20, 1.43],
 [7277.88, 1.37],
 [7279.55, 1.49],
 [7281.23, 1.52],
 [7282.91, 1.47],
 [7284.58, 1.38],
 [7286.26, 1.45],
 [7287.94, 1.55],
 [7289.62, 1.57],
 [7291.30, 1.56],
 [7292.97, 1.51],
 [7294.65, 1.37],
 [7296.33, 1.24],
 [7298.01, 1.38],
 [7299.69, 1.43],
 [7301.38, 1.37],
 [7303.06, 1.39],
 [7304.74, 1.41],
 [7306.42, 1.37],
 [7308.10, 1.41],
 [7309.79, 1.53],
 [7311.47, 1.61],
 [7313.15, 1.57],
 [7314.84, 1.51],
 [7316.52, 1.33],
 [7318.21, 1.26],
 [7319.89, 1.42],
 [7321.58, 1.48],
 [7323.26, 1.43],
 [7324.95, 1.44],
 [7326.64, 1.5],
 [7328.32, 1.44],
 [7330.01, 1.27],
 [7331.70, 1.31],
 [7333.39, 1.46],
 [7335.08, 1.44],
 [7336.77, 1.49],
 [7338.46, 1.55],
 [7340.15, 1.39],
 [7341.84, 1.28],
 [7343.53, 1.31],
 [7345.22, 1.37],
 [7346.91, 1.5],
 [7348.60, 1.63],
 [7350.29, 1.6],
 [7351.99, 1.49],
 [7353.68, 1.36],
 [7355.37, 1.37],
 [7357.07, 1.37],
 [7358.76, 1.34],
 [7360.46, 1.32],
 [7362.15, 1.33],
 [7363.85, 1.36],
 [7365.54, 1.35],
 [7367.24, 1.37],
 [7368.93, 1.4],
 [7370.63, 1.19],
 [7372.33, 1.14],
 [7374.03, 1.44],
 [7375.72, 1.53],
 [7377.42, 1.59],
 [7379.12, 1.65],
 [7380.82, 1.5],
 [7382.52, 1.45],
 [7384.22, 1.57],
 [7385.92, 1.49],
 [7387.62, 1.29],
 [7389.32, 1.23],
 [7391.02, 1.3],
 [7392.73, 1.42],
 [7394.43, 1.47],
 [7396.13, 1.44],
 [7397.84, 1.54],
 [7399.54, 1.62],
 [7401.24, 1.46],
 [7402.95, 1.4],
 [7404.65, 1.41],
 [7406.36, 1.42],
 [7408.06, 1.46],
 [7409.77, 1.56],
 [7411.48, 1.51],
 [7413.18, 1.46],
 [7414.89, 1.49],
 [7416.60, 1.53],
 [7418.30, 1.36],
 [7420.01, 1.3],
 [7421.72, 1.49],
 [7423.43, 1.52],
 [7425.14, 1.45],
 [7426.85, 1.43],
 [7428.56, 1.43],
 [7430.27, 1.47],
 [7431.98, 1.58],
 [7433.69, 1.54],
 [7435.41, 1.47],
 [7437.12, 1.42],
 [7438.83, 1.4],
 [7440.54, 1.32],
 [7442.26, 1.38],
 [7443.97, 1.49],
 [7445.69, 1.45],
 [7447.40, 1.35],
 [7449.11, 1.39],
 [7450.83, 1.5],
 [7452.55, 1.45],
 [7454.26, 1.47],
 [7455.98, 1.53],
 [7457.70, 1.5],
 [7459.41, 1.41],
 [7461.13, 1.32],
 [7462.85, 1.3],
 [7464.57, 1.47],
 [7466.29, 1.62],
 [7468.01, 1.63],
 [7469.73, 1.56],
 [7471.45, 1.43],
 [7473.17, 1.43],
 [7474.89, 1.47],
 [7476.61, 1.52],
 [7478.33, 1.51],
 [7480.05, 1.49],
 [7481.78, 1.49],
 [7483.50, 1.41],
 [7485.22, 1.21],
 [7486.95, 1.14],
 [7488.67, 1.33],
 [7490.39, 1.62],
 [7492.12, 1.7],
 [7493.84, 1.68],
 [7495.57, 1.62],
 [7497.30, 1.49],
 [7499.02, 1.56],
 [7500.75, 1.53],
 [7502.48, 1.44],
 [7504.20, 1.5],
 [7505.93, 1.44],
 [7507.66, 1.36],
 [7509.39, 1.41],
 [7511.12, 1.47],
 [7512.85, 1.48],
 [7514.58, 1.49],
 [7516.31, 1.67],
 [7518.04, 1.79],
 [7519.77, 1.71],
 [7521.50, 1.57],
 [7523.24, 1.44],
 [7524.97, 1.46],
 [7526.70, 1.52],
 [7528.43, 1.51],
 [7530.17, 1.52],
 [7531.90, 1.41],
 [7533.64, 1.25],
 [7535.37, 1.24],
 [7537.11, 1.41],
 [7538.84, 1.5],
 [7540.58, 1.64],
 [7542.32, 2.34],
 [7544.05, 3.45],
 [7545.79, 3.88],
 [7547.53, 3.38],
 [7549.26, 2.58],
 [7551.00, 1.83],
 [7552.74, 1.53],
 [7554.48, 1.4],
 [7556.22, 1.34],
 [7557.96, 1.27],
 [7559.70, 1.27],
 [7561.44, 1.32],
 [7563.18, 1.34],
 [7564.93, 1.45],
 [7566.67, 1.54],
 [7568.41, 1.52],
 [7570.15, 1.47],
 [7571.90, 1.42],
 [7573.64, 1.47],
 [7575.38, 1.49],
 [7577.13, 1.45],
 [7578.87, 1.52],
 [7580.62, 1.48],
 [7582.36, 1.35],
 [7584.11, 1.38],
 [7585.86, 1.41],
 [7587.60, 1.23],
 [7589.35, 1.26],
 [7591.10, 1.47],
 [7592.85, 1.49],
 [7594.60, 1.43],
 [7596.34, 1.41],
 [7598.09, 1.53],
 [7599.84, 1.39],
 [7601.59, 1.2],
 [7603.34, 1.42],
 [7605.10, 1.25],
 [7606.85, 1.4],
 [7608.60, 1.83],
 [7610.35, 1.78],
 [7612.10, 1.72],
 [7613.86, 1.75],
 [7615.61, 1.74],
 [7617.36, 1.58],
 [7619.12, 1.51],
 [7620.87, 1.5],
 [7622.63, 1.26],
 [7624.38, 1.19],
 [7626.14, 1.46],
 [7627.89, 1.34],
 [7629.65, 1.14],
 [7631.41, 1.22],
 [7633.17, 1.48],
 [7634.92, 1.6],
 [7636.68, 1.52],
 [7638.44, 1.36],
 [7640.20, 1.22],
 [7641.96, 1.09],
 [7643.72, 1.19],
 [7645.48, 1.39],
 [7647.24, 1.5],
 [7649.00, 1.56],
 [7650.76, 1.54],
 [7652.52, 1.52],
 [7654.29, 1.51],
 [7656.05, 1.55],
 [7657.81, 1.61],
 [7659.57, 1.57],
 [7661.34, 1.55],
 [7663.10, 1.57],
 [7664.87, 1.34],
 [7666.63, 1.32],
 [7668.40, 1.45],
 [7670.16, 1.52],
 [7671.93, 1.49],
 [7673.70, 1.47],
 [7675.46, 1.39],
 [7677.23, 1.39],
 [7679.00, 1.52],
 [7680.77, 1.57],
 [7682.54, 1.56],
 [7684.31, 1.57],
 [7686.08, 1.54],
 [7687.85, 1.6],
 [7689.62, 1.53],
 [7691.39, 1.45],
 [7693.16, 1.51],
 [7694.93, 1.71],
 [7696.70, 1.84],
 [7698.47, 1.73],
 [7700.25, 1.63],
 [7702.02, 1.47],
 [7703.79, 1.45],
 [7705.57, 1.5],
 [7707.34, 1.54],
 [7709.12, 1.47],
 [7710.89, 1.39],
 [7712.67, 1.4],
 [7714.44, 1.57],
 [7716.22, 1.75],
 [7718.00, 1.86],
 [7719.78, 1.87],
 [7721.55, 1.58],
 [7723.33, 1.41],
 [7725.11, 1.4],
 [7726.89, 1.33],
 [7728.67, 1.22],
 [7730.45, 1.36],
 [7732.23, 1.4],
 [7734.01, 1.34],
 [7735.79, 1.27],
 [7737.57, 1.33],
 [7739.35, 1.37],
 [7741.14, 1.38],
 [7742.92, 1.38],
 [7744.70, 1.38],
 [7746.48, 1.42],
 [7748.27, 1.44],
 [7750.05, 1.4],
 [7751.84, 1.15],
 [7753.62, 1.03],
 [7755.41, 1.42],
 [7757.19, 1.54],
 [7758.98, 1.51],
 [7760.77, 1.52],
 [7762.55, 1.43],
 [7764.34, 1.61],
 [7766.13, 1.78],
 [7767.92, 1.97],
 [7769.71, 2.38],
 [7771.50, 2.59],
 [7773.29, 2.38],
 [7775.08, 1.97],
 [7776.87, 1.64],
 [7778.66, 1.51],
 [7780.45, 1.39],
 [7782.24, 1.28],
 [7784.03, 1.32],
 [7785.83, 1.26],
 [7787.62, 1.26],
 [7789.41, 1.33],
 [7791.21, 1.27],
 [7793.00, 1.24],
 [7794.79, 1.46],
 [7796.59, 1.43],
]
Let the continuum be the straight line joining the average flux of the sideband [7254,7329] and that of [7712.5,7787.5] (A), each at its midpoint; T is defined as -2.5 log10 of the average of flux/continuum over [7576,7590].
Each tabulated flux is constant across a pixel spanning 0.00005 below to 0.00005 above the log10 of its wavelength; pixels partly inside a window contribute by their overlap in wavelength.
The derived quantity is 0.10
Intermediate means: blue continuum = 1.49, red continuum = 1.54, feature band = 1.39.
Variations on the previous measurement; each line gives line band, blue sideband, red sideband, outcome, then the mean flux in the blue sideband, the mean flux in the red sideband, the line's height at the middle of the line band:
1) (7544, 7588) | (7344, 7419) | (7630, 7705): -0.16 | 1.43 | 1.49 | 1.47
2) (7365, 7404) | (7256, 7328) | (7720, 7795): 0.04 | 1.48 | 1.5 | 1.49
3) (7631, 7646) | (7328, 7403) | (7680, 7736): 0.12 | 1.42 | 1.53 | 1.51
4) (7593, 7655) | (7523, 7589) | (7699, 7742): 0.10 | 1.66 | 1.47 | 1.58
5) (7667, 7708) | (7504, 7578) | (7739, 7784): 0.05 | 1.66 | 1.59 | 1.62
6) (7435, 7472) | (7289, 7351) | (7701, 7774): 0.01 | 1.44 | 1.53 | 1.47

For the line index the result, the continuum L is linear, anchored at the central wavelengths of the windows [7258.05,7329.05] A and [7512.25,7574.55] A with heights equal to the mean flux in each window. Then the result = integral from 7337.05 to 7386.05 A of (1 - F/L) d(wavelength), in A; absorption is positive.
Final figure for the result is 3.8 A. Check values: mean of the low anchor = 1.48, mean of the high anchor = 1.71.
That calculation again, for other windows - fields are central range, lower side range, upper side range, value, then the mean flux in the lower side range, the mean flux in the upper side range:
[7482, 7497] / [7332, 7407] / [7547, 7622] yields 0.2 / 1.42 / 1.53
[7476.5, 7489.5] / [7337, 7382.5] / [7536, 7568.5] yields 2.6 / 1.41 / 1.9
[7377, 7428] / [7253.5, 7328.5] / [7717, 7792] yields 1.2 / 1.49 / 1.52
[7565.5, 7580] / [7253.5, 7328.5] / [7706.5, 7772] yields 0.2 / 1.49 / 1.51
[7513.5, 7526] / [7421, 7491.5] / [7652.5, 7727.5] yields -1.0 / 1.45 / 1.54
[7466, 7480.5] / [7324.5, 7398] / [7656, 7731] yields -0.6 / 1.41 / 1.52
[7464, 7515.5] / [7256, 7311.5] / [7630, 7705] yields 0.3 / 1.5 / 1.49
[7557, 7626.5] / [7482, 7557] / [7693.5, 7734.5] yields 7.5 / 1.68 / 1.53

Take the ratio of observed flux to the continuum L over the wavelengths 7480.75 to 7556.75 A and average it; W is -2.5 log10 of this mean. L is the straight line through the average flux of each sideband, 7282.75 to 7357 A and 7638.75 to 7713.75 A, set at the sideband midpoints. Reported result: -0.15 mag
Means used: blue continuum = 1.44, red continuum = 1.49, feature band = 1.68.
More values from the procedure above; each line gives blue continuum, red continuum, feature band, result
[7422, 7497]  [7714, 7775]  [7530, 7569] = -0.208 mag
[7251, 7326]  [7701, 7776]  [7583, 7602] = 0.107 mag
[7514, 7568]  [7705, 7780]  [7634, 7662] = 0.131 mag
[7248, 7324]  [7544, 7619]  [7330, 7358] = 0.070 mag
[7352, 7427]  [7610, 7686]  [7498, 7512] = -0.015 mag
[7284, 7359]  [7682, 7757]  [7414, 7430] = -0.001 mag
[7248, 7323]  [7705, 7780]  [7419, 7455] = 0.055 mag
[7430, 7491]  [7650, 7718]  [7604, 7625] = -0.028 mag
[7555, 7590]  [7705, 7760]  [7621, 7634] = 0.082 mag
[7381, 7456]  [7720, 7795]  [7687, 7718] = -0.058 mag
